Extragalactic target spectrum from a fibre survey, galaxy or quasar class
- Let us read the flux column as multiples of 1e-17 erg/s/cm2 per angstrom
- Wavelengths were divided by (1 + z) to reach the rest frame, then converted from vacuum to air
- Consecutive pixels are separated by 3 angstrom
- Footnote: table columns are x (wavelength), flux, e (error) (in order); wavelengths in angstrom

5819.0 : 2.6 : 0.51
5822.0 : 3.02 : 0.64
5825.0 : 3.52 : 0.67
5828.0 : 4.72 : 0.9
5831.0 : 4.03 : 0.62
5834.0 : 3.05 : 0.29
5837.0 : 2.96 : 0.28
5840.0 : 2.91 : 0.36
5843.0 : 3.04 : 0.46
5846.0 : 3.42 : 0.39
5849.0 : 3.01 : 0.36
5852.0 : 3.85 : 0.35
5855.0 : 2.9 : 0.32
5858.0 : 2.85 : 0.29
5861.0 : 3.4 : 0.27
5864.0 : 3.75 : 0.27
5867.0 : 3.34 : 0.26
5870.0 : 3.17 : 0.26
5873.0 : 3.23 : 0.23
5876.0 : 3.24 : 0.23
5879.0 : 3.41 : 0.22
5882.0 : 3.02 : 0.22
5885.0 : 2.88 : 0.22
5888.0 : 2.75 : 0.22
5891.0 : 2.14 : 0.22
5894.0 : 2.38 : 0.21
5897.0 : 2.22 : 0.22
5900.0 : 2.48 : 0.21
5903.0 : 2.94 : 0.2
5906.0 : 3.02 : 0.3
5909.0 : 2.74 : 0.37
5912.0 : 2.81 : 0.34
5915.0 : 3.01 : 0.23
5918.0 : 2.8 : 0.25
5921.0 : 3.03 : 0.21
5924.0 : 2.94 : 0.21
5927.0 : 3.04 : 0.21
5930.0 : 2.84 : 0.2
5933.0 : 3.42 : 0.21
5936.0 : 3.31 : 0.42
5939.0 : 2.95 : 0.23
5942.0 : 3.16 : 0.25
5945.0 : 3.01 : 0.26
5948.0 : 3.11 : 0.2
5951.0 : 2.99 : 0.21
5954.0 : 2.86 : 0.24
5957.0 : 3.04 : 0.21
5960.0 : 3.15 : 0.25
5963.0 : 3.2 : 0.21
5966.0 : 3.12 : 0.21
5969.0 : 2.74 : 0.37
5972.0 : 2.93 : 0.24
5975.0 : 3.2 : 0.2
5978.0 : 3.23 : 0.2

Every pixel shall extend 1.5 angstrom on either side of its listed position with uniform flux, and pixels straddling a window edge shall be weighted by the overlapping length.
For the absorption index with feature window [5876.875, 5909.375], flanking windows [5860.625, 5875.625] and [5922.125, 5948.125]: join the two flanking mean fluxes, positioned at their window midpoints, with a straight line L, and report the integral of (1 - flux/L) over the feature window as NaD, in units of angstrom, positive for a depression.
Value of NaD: 5.3 angstrom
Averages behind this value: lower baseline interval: 3.37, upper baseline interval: 3.08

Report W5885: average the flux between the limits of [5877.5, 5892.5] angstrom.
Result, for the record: 2.84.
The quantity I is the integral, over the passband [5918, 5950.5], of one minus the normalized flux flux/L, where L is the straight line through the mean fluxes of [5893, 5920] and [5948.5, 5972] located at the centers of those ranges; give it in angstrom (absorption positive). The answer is -2.2 angstrom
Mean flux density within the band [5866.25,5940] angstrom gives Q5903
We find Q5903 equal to 2.92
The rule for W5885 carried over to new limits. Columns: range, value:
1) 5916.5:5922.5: 2.91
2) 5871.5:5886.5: 3.16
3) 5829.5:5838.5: 3.35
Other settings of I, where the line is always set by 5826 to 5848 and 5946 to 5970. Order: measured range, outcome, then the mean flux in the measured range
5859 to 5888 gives 0.7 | 3.24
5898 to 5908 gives 1.4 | 2.78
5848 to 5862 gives 0.7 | 3.2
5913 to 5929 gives 1.0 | 2.96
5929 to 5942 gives -0.2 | 3.14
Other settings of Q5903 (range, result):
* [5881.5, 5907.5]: 2.63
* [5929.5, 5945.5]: 3.14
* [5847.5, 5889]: 3.21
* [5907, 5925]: 2.89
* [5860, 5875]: 3.37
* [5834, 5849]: 3.07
